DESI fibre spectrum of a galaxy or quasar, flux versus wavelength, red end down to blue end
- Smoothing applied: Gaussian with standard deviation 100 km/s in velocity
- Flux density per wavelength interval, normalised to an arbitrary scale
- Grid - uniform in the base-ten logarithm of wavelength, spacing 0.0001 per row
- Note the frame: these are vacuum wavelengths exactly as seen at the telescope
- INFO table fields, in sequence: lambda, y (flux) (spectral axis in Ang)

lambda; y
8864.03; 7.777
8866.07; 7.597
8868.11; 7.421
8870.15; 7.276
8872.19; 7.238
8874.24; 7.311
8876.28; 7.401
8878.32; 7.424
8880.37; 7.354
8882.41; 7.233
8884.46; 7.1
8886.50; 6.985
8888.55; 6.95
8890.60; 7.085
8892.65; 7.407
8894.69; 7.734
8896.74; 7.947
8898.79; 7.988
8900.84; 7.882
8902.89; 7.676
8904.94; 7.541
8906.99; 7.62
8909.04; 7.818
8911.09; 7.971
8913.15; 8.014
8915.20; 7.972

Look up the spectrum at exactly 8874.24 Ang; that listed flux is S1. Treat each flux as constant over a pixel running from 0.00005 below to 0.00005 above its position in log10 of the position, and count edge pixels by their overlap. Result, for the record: 7.311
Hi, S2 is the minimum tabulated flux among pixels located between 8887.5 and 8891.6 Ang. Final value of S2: 6.95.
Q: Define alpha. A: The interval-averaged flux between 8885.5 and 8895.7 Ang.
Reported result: 7.23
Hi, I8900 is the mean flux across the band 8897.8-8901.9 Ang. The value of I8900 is 7.93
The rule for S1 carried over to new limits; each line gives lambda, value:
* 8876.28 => 7.401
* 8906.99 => 7.62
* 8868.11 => 7.421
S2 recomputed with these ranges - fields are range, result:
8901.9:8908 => 7.541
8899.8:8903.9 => 7.676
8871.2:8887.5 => 6.985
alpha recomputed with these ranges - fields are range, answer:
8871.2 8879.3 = 7.34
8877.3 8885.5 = 7.28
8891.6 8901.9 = 7.79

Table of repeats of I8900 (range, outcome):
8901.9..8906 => 7.61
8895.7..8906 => 7.8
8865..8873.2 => 7.39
